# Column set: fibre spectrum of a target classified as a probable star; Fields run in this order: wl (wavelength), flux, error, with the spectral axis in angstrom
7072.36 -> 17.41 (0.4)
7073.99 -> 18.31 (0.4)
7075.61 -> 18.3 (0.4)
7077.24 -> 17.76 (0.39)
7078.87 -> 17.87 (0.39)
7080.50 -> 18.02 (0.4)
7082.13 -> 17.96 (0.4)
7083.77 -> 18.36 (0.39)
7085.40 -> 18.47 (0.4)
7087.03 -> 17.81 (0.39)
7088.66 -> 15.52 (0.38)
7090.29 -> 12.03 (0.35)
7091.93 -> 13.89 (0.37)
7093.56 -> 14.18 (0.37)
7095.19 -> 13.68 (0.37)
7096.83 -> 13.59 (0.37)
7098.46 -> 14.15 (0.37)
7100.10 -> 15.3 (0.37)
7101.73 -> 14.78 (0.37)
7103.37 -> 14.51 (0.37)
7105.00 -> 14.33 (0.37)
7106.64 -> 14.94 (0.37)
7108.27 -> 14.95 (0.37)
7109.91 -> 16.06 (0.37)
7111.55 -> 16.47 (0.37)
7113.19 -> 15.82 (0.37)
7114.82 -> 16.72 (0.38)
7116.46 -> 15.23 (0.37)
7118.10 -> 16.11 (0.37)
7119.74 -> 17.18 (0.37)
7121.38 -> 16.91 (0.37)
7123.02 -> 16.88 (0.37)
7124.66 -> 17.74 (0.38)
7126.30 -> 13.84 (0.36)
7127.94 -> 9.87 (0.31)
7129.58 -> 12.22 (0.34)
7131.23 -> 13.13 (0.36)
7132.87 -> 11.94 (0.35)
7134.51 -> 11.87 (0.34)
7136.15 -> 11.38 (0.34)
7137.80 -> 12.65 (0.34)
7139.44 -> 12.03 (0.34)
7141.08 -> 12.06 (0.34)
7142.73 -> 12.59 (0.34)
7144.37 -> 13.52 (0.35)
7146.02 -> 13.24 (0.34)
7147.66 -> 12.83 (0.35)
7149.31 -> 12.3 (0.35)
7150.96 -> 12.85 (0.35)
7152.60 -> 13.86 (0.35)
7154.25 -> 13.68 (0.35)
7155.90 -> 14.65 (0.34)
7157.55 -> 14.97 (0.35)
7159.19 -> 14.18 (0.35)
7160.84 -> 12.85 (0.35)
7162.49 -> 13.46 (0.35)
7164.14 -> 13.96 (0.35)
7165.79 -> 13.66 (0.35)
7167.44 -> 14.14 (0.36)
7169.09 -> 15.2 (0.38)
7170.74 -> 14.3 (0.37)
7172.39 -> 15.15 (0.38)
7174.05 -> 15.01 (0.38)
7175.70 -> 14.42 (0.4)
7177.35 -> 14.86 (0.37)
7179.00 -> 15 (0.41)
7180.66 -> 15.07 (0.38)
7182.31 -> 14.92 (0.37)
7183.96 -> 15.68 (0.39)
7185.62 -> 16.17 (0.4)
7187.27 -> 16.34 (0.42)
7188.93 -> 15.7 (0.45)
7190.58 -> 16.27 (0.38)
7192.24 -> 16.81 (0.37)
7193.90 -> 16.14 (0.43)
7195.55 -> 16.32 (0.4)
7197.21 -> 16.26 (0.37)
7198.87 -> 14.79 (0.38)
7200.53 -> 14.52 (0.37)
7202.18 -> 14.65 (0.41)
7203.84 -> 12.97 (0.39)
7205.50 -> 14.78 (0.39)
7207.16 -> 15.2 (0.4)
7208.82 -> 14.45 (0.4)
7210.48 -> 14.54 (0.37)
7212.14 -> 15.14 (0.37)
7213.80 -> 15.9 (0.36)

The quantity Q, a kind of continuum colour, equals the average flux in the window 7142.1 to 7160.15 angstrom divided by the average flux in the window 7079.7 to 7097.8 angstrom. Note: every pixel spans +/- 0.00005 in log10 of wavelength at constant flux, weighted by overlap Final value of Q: 0.9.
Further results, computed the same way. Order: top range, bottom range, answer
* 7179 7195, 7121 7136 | 1.16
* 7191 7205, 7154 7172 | 1.08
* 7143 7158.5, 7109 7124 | 0.83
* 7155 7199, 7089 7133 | 1.02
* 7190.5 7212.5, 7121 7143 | 1.15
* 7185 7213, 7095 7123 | 1.00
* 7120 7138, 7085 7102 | 0.92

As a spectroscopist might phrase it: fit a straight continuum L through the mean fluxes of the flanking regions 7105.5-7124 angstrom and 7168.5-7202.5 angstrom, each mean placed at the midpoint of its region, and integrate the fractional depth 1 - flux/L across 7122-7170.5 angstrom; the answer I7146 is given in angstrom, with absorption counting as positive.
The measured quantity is 7.4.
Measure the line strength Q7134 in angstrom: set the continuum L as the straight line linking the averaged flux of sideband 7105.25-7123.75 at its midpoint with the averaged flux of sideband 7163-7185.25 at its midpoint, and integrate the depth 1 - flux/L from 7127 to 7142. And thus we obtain 3.5 angstrom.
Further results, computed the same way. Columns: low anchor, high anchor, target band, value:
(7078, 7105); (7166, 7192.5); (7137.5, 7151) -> 2.4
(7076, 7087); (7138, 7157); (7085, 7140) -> 3.9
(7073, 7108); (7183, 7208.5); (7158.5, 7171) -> 1.3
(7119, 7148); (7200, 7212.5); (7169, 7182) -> -0.7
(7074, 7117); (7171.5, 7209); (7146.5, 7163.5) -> 2.1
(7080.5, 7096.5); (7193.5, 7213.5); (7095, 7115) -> 0.9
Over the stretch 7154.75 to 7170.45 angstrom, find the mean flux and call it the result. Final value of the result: 14.1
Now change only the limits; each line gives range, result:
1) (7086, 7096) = 14.6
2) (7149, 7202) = 14.8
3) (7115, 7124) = 16.5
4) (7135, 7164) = 13.1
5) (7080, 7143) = 14.7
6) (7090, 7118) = 14.8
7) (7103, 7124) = 15.9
